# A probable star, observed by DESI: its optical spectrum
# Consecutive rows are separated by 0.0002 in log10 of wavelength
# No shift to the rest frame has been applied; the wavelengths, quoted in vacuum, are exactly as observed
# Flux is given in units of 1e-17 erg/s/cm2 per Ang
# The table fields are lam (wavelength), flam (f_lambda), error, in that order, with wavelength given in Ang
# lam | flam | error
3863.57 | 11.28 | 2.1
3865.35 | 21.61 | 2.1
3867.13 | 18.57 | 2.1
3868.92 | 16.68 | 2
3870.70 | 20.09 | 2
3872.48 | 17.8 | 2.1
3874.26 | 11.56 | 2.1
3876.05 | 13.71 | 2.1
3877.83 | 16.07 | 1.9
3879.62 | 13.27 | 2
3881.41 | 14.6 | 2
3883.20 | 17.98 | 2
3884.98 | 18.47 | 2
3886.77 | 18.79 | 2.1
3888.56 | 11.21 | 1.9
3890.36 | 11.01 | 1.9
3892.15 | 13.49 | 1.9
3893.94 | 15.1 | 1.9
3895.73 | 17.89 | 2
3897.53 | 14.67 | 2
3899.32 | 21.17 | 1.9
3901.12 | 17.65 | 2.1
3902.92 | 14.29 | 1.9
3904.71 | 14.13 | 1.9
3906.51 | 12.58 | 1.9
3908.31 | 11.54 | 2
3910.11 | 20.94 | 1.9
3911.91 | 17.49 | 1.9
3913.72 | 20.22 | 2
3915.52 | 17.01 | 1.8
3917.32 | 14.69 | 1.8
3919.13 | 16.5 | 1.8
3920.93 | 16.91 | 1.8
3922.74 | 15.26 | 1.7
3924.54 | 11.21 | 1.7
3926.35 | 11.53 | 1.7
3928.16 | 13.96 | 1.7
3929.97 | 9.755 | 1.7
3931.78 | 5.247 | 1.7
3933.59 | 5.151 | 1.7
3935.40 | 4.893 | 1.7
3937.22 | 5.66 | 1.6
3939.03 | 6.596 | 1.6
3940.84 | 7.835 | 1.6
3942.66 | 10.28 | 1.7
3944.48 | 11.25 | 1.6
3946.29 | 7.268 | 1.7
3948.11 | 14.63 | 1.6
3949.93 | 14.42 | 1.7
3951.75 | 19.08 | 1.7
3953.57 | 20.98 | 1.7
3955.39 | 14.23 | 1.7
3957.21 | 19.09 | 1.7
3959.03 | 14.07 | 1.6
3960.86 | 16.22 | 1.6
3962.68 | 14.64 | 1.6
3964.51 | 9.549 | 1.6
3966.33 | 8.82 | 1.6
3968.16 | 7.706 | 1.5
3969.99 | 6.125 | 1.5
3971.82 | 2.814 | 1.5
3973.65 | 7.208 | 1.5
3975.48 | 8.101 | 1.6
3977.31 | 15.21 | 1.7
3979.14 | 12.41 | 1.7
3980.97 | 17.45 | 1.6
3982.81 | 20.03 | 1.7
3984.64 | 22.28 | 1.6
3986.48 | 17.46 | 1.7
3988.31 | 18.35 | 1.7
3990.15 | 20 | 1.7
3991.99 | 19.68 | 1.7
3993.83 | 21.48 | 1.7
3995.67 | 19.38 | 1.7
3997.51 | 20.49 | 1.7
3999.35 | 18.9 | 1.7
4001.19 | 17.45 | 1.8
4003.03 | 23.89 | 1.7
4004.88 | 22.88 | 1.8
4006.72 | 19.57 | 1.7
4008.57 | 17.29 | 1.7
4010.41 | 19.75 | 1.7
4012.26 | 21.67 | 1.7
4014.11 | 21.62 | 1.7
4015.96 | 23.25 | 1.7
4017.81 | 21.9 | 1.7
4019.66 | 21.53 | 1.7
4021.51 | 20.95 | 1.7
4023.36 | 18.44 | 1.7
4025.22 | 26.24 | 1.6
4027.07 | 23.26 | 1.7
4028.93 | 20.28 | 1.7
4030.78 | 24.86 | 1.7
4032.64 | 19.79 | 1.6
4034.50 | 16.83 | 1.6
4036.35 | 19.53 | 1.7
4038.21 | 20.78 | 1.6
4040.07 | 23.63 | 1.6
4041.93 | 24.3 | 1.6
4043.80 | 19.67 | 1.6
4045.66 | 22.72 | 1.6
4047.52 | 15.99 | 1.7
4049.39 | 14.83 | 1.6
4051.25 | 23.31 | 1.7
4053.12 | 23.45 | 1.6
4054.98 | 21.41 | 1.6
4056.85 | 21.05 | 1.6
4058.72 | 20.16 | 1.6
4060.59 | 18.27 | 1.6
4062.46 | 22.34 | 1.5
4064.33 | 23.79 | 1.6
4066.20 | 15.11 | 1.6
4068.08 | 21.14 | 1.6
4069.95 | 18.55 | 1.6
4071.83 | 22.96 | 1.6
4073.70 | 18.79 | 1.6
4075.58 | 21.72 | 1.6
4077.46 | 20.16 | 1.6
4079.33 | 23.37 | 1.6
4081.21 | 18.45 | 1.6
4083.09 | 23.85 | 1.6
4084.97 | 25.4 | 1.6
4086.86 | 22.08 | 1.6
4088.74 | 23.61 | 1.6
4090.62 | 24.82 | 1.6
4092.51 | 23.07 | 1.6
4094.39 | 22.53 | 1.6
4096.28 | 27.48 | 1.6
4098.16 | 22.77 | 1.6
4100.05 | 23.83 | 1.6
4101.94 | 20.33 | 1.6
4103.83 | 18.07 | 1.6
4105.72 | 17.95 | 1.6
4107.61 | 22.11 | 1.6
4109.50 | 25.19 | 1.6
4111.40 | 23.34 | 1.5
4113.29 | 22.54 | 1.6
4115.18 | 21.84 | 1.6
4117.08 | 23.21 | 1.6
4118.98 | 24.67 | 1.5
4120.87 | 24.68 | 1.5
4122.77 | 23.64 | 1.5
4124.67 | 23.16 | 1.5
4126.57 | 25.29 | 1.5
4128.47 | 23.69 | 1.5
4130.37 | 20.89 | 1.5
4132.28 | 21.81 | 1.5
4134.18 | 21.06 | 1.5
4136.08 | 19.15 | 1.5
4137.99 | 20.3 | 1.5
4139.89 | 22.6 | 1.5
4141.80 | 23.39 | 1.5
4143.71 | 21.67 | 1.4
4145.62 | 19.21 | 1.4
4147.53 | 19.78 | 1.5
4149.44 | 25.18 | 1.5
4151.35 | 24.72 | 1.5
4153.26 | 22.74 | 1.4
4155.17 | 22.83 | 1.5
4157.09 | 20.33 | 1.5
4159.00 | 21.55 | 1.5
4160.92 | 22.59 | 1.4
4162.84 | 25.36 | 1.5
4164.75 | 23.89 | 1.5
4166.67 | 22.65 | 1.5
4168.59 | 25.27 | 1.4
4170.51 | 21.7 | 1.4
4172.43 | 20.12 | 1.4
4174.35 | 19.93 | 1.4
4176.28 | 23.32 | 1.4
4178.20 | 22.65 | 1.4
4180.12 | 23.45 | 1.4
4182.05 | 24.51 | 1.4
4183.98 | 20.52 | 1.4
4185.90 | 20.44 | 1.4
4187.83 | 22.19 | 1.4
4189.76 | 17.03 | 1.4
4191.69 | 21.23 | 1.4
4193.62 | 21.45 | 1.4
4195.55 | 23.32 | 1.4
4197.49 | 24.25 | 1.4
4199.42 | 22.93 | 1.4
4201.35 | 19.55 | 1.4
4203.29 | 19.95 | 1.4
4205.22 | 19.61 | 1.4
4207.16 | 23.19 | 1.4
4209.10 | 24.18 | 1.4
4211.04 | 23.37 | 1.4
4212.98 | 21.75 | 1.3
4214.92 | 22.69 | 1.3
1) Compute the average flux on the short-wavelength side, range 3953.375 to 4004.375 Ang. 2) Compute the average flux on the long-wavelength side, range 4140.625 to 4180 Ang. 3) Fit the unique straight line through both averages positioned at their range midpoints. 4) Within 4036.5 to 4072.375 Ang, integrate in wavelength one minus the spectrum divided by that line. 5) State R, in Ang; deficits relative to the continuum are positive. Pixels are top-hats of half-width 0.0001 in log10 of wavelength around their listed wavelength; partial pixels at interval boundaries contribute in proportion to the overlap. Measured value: -4.4 Ang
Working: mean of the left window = 15.5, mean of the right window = 22.5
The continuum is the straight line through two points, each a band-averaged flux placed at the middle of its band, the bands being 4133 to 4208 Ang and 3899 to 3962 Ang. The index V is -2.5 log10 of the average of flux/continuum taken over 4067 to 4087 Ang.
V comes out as -0.15 mag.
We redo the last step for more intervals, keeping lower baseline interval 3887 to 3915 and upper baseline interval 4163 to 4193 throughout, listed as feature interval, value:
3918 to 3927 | 0.13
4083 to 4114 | -0.13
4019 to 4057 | -0.13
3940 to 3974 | 0.37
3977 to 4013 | -0.09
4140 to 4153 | -0.05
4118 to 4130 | -0.16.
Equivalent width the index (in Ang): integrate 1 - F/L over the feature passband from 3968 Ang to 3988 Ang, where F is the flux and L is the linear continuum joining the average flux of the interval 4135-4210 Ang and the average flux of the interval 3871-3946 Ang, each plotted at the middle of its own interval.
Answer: 3.9 Ang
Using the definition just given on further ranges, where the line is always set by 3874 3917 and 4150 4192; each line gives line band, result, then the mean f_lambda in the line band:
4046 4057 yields -0.38 Ang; 20.1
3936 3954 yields 5.81 Ang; 11.4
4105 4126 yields -2.10 Ang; 23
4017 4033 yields -2.74 Ang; 22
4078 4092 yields -1.93 Ang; 23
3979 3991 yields -0.56 Ang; 18.7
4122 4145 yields -0.86 Ang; 22.2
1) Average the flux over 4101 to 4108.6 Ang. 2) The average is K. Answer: 19.7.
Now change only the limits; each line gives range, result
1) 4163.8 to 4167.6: 23.3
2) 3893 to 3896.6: 16.5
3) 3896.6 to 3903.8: 16.9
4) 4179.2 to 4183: 24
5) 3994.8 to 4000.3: 19.6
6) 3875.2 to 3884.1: 15.1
